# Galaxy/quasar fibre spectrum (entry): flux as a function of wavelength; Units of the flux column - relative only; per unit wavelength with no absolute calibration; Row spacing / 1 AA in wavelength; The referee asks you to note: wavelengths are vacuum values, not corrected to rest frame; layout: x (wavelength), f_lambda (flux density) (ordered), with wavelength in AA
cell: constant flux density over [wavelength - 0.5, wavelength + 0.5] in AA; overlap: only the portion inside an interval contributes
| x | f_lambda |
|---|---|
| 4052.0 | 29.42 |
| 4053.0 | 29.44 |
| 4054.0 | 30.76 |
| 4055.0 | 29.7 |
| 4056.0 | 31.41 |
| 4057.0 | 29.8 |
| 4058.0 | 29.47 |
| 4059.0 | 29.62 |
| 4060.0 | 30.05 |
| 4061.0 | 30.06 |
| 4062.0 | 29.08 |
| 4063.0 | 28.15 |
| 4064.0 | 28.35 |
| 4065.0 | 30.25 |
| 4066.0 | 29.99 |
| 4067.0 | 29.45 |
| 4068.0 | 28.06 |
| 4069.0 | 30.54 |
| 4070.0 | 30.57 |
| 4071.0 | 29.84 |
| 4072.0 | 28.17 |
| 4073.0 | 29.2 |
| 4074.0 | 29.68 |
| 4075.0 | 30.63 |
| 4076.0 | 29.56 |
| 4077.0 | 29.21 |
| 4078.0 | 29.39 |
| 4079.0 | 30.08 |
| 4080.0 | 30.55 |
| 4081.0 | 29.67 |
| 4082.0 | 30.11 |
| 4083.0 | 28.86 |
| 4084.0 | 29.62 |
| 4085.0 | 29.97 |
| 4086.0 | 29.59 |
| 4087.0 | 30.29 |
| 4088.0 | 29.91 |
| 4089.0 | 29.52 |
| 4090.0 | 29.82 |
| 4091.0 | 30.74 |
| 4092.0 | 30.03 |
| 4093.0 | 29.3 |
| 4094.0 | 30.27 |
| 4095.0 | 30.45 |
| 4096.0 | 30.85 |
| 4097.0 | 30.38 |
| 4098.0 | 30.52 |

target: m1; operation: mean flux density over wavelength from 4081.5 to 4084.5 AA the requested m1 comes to 29.5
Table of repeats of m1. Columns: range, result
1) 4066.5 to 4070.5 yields 29.7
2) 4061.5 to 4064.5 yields 28.5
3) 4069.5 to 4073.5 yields 29.4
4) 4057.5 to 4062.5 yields 29.7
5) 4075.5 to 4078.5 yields 29.4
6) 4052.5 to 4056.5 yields 30.3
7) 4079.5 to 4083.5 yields 29.8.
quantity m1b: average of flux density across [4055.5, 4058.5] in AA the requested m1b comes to 30.2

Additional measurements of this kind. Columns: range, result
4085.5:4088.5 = 29.9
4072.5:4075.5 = 29.8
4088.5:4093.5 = 29.9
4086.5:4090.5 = 29.9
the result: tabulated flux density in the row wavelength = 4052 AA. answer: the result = 29.42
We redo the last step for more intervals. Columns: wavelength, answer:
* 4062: 29.08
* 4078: 29.39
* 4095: 30.45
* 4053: 29.44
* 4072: 28.17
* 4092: 30.03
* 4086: 29.59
